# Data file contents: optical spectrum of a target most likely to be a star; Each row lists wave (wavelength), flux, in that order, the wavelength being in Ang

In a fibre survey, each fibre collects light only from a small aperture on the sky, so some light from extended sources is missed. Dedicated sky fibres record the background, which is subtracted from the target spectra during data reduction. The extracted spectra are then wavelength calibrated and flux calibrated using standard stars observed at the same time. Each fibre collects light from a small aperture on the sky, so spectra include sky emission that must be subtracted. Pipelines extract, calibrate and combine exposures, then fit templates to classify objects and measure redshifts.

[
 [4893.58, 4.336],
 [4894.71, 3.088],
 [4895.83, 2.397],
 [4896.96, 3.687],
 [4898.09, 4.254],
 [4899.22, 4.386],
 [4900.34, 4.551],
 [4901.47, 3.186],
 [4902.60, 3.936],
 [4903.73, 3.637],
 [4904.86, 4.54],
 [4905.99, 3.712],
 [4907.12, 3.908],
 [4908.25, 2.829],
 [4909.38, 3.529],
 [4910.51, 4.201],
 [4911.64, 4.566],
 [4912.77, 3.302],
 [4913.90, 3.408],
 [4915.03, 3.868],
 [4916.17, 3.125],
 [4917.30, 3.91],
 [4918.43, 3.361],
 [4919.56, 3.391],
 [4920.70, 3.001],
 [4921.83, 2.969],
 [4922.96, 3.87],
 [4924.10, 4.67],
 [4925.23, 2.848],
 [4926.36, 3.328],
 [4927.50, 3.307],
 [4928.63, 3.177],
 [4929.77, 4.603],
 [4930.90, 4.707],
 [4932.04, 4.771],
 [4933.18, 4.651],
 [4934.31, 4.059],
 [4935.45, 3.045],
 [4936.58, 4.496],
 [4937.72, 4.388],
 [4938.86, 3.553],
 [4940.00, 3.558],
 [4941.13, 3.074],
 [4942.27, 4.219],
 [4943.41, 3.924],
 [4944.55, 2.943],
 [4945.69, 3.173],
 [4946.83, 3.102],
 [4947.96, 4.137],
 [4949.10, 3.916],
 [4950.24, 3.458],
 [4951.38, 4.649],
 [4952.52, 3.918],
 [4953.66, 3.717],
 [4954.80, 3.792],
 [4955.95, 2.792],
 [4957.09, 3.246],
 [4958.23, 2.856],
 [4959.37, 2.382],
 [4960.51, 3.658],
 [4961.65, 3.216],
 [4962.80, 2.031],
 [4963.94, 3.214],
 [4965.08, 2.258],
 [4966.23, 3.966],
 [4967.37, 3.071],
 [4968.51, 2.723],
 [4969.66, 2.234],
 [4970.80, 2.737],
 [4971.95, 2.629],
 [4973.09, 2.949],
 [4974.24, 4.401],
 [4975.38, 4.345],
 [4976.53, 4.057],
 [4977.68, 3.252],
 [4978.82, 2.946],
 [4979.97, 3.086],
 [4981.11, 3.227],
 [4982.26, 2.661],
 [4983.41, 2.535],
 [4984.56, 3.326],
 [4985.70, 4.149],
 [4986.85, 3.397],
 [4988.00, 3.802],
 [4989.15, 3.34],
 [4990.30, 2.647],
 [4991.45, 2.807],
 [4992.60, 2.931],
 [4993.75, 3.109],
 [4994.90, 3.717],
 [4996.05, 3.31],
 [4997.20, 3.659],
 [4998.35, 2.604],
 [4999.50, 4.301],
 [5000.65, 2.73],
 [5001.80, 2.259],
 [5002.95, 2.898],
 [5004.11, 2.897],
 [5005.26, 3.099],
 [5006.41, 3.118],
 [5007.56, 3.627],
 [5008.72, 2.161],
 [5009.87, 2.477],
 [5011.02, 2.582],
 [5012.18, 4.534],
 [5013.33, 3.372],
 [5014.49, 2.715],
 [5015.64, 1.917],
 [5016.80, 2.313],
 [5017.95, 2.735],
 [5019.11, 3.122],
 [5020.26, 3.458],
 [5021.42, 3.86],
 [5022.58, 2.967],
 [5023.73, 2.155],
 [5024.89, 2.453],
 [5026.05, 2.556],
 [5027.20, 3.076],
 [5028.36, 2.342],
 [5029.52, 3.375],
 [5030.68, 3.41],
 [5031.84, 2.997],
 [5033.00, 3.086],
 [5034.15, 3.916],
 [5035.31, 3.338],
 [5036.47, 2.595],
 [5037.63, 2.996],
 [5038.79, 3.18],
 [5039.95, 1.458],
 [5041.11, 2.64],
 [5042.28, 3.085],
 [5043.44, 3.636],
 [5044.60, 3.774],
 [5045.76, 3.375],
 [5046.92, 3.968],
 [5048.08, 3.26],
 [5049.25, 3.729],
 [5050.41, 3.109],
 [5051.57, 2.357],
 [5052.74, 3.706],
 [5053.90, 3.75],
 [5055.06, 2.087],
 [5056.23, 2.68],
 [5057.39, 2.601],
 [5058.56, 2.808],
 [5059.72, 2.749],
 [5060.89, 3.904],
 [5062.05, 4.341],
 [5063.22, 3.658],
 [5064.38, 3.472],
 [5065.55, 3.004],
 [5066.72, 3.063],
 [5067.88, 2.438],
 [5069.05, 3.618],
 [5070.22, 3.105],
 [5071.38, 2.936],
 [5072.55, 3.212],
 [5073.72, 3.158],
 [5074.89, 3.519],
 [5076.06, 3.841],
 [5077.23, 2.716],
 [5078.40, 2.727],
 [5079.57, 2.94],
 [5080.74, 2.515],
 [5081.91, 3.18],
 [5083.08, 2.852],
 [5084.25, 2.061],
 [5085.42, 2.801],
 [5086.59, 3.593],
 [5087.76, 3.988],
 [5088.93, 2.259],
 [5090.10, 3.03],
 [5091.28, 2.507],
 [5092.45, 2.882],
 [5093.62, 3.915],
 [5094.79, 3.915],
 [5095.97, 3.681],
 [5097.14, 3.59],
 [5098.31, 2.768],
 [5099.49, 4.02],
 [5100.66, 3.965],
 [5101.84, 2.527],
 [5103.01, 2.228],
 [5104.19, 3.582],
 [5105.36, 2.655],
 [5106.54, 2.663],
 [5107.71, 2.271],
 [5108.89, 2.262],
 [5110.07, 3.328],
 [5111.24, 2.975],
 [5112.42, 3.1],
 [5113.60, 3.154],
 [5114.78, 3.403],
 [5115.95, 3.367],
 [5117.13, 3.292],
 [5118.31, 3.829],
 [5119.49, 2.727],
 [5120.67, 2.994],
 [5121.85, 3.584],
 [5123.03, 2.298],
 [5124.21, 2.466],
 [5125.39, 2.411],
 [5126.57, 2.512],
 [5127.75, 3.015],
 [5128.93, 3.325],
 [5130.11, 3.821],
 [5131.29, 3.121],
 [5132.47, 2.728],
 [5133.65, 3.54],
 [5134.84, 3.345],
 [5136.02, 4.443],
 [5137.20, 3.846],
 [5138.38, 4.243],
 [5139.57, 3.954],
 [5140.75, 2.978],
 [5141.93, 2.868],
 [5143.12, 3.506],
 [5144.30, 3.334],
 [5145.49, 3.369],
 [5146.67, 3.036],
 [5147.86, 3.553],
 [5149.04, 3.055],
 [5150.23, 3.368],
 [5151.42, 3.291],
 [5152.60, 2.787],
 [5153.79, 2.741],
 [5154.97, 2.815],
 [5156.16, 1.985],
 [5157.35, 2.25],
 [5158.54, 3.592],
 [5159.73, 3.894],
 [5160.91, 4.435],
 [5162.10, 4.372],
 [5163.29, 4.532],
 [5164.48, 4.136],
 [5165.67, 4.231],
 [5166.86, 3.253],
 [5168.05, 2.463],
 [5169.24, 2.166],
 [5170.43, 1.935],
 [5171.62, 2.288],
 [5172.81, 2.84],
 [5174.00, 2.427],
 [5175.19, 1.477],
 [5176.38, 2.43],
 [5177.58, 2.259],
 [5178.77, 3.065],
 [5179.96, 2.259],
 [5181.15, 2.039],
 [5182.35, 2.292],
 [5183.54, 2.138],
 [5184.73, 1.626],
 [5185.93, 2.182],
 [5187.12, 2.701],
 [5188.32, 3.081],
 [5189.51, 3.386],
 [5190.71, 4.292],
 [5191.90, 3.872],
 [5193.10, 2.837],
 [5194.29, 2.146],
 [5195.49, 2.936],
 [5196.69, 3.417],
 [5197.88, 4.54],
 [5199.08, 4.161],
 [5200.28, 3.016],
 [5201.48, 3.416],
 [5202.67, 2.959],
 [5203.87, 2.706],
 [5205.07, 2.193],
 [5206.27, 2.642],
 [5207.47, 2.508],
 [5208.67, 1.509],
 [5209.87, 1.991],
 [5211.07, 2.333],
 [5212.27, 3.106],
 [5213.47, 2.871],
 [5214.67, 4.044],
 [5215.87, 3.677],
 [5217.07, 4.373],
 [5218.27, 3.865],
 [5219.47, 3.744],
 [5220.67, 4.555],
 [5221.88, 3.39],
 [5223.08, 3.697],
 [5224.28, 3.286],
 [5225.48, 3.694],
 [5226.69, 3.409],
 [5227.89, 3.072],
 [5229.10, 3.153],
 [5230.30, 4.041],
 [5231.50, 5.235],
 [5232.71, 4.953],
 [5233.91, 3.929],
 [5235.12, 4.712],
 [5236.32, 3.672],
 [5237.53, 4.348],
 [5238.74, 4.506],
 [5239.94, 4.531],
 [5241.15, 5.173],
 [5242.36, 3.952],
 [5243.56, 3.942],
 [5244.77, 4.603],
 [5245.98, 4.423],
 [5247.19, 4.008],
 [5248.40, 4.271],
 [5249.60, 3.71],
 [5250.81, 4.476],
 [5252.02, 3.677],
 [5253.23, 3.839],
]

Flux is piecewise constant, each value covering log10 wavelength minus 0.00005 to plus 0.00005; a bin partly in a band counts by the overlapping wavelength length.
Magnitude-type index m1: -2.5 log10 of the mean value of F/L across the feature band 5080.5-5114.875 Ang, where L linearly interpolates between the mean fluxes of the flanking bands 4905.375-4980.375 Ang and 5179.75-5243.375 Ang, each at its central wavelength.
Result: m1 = 0.13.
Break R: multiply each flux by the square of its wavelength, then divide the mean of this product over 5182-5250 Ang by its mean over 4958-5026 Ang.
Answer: 1.25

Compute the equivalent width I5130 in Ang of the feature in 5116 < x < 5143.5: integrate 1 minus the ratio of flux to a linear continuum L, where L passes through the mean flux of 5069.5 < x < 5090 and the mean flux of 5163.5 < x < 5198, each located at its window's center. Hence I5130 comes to -3.3 Ang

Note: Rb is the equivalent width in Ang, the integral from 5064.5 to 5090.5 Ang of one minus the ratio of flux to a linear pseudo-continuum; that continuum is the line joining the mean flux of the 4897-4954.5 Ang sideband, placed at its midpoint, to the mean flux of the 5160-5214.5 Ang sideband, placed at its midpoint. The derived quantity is 1.83 Ang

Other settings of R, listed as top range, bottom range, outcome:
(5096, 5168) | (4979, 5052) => 1.11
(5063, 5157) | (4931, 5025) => 1.01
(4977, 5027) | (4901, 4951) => 0.84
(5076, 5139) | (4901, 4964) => 0.92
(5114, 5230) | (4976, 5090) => 1.07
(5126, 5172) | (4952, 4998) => 1.10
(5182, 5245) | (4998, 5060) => 1.23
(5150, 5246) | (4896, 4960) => 0.99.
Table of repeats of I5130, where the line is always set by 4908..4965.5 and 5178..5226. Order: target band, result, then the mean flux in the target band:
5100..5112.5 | 1.5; 2.87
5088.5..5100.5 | -0.1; 3.3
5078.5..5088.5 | 1.0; 2.97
